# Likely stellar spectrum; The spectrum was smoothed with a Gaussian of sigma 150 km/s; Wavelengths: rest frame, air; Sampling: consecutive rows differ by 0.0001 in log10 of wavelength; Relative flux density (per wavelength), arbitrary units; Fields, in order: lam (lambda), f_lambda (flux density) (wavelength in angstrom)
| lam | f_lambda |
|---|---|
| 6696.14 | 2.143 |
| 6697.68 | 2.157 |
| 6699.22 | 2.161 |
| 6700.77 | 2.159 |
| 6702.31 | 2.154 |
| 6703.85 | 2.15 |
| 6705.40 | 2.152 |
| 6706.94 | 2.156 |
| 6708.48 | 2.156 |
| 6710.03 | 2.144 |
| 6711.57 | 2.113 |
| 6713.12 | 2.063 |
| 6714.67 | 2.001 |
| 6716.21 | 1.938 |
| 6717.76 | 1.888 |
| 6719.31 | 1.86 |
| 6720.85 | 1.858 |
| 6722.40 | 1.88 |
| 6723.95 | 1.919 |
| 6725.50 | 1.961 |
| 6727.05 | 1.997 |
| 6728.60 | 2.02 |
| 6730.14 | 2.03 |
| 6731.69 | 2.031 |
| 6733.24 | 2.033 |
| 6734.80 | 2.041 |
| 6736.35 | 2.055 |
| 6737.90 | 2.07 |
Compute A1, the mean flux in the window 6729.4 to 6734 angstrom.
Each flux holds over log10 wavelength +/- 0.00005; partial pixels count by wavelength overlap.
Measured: 2.03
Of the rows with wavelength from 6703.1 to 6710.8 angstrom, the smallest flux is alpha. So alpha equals 2.144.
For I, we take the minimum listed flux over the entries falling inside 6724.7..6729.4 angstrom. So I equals 1.961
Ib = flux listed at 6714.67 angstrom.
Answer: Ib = 2.001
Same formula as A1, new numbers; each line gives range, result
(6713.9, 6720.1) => 1.92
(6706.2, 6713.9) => 2.13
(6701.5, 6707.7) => 2.15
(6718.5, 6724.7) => 1.88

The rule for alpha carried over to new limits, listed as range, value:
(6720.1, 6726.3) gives 1.858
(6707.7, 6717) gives 1.938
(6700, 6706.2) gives 2.15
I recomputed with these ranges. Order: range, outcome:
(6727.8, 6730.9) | 2.02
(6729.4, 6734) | 2.03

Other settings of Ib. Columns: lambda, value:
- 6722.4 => 1.88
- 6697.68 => 2.157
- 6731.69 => 2.031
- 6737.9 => 2.07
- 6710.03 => 2.144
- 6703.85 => 2.15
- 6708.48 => 2.156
